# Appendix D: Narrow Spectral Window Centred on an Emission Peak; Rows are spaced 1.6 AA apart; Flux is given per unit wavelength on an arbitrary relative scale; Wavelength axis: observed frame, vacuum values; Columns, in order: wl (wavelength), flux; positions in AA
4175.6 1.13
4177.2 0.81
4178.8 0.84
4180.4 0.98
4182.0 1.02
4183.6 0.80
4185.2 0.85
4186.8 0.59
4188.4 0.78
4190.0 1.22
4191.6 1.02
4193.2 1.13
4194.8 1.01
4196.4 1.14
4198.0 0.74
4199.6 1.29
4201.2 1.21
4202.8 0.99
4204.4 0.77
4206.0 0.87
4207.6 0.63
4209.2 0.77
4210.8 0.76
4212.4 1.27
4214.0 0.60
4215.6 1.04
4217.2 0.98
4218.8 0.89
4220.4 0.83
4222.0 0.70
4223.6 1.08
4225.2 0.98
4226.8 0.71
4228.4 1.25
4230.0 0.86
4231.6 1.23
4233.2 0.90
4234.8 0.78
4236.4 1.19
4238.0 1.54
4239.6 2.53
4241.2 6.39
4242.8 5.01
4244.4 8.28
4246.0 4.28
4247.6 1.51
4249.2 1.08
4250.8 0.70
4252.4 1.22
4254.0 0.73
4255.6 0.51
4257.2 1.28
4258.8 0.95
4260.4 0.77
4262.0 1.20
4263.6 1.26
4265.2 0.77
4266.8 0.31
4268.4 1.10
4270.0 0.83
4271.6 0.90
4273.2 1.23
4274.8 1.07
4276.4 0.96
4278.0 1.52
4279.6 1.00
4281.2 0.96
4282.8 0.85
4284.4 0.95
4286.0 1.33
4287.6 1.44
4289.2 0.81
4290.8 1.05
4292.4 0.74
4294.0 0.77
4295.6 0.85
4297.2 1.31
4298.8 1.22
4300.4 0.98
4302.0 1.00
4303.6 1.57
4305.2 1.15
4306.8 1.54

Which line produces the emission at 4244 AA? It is [O II]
